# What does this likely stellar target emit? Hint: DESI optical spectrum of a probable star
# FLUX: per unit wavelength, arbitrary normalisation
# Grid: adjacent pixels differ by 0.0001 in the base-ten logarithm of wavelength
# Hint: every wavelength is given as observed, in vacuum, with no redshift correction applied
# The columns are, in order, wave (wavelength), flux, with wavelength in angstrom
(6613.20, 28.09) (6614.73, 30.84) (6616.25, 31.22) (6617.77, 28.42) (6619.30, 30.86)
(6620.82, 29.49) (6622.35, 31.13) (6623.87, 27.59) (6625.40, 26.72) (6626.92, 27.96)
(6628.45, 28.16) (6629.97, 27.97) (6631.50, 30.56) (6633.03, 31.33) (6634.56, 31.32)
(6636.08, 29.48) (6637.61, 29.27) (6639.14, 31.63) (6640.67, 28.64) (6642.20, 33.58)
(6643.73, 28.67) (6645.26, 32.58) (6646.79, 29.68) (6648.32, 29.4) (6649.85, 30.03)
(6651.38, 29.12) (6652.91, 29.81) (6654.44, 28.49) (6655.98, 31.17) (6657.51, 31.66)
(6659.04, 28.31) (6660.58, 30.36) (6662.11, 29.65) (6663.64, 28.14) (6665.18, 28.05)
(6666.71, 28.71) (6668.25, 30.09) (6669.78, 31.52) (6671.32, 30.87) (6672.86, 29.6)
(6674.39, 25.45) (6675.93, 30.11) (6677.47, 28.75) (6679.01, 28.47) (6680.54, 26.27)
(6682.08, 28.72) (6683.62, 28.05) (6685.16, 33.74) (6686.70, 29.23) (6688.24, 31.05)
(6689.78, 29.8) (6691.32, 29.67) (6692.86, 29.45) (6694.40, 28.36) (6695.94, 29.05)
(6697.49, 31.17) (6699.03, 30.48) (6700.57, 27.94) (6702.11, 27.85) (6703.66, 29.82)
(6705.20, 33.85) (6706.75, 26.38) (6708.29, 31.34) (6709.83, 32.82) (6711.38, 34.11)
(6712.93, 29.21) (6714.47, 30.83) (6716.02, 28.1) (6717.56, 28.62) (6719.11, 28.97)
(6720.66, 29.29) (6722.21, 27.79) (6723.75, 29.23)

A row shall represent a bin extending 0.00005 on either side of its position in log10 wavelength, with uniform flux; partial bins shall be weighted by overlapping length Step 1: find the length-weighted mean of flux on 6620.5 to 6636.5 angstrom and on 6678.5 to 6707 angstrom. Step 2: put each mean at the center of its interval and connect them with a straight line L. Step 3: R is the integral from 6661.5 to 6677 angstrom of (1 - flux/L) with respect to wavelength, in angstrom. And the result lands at 0.1 angstrom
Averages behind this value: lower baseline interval 29.2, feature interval 29.2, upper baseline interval 29.5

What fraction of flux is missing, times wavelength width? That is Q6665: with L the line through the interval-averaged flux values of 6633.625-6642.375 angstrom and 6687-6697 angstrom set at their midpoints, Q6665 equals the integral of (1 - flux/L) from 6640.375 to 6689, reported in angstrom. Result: 0.6 angstrom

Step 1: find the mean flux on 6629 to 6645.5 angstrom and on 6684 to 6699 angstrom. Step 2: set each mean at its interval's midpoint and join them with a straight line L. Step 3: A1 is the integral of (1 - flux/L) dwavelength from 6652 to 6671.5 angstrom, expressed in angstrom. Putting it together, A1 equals 0.3 angstrom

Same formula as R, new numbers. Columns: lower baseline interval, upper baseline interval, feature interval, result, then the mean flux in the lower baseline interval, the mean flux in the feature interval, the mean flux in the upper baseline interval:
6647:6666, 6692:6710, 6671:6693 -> 0.32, 29.5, 29.2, 29.8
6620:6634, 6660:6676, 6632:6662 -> -1.11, 29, 30.2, 29.3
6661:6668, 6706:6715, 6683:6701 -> 0.08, 28.8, 29.9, 30.8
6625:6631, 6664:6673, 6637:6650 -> -0.82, 27.9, 30.4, 29.7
